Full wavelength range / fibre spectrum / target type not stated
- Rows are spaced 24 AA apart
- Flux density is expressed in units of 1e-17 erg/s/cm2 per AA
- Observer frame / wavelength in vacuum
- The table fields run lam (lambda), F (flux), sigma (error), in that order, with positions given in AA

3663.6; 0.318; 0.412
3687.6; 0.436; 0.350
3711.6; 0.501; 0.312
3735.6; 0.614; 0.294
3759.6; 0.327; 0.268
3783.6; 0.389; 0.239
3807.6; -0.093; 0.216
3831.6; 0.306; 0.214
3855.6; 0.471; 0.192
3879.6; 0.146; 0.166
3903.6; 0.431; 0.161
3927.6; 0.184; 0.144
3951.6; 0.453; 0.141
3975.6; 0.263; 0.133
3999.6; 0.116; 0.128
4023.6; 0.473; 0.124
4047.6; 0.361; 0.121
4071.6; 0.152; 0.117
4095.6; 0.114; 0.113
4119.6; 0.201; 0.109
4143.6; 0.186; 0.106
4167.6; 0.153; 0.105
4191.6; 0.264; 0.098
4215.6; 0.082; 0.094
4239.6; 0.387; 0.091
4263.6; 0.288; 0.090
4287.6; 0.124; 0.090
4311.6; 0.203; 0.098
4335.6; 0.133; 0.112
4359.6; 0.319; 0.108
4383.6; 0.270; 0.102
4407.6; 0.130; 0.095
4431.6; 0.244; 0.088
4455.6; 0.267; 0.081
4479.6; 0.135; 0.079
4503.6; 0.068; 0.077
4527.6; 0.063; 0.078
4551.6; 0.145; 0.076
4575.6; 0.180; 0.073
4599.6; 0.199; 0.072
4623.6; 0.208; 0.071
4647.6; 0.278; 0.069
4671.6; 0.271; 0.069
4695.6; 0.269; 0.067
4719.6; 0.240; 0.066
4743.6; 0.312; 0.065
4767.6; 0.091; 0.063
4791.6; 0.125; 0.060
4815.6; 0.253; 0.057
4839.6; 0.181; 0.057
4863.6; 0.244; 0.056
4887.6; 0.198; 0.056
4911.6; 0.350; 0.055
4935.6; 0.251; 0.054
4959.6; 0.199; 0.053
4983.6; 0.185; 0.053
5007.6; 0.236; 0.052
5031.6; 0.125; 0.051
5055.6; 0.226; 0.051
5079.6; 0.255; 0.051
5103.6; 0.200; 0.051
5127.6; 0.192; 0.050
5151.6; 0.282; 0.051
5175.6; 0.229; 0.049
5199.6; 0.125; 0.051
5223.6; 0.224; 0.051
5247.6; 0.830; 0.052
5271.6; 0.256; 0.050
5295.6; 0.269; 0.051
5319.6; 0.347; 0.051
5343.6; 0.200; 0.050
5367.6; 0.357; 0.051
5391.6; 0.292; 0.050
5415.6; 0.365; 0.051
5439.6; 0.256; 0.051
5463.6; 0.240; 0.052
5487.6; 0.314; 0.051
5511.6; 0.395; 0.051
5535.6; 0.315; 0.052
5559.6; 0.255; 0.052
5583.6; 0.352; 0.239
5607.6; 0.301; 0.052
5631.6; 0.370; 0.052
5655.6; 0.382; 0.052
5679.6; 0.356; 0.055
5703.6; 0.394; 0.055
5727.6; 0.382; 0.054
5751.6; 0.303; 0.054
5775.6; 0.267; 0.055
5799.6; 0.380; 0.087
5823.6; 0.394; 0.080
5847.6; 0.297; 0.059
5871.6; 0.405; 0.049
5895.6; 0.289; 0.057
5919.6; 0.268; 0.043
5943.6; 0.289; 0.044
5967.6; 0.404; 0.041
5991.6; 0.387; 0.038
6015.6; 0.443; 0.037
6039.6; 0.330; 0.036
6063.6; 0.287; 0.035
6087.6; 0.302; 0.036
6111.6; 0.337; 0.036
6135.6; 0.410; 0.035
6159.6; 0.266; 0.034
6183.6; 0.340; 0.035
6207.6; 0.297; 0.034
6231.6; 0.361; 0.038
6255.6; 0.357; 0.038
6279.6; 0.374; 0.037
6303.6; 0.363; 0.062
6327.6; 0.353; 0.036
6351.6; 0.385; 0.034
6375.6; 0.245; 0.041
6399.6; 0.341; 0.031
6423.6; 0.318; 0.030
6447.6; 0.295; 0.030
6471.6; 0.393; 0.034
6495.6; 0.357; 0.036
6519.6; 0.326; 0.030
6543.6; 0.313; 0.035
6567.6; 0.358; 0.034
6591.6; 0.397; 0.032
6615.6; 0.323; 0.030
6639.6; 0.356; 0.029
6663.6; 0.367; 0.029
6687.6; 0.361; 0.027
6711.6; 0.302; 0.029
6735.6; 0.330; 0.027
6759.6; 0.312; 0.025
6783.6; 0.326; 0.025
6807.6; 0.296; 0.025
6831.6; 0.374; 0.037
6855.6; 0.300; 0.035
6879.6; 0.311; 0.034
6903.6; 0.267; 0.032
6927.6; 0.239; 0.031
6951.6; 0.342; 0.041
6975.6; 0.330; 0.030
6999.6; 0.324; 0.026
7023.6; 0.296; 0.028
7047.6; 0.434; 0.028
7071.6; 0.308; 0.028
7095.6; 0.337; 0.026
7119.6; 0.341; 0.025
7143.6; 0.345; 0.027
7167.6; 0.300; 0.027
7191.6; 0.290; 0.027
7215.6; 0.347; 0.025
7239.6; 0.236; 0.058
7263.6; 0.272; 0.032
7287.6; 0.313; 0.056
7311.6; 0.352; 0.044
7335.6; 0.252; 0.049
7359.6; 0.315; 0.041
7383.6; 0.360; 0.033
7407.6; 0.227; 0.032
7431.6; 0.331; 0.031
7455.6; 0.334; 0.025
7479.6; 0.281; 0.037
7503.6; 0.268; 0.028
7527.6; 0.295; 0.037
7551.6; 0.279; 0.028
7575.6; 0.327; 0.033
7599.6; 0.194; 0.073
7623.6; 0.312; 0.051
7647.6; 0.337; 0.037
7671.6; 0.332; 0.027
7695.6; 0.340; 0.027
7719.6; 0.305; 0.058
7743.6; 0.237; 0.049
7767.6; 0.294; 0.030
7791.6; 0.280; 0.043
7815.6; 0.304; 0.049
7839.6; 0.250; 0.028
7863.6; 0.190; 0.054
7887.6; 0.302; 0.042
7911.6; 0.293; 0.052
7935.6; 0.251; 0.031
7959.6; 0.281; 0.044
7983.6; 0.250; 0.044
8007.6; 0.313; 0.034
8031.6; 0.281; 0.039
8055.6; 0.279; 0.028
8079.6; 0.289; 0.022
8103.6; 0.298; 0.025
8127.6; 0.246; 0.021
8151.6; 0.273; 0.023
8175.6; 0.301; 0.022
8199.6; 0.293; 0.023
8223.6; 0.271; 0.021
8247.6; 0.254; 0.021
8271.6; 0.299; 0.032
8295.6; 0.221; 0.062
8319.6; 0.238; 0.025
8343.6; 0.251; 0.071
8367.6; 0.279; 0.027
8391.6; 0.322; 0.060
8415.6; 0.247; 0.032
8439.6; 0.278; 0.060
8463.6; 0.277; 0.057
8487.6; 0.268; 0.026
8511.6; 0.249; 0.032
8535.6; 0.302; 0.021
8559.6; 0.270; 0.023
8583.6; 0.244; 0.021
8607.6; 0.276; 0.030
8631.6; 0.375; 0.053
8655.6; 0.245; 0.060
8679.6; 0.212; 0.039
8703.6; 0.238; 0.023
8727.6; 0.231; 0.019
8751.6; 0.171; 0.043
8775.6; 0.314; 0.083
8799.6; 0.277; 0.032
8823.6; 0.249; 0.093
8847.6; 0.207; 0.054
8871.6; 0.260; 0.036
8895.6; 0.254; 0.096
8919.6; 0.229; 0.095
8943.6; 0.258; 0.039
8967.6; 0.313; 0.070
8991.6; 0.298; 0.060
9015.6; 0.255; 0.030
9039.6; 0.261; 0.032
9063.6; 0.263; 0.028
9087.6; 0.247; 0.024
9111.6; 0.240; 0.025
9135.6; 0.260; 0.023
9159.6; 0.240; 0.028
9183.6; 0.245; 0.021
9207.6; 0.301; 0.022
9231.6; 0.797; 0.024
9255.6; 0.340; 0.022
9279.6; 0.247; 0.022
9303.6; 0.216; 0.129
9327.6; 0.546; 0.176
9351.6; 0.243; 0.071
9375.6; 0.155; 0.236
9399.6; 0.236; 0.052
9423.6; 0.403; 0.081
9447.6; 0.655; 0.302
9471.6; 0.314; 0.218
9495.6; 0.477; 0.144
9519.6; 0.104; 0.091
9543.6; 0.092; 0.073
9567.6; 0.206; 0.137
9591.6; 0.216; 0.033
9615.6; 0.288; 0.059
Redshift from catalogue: 0.406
